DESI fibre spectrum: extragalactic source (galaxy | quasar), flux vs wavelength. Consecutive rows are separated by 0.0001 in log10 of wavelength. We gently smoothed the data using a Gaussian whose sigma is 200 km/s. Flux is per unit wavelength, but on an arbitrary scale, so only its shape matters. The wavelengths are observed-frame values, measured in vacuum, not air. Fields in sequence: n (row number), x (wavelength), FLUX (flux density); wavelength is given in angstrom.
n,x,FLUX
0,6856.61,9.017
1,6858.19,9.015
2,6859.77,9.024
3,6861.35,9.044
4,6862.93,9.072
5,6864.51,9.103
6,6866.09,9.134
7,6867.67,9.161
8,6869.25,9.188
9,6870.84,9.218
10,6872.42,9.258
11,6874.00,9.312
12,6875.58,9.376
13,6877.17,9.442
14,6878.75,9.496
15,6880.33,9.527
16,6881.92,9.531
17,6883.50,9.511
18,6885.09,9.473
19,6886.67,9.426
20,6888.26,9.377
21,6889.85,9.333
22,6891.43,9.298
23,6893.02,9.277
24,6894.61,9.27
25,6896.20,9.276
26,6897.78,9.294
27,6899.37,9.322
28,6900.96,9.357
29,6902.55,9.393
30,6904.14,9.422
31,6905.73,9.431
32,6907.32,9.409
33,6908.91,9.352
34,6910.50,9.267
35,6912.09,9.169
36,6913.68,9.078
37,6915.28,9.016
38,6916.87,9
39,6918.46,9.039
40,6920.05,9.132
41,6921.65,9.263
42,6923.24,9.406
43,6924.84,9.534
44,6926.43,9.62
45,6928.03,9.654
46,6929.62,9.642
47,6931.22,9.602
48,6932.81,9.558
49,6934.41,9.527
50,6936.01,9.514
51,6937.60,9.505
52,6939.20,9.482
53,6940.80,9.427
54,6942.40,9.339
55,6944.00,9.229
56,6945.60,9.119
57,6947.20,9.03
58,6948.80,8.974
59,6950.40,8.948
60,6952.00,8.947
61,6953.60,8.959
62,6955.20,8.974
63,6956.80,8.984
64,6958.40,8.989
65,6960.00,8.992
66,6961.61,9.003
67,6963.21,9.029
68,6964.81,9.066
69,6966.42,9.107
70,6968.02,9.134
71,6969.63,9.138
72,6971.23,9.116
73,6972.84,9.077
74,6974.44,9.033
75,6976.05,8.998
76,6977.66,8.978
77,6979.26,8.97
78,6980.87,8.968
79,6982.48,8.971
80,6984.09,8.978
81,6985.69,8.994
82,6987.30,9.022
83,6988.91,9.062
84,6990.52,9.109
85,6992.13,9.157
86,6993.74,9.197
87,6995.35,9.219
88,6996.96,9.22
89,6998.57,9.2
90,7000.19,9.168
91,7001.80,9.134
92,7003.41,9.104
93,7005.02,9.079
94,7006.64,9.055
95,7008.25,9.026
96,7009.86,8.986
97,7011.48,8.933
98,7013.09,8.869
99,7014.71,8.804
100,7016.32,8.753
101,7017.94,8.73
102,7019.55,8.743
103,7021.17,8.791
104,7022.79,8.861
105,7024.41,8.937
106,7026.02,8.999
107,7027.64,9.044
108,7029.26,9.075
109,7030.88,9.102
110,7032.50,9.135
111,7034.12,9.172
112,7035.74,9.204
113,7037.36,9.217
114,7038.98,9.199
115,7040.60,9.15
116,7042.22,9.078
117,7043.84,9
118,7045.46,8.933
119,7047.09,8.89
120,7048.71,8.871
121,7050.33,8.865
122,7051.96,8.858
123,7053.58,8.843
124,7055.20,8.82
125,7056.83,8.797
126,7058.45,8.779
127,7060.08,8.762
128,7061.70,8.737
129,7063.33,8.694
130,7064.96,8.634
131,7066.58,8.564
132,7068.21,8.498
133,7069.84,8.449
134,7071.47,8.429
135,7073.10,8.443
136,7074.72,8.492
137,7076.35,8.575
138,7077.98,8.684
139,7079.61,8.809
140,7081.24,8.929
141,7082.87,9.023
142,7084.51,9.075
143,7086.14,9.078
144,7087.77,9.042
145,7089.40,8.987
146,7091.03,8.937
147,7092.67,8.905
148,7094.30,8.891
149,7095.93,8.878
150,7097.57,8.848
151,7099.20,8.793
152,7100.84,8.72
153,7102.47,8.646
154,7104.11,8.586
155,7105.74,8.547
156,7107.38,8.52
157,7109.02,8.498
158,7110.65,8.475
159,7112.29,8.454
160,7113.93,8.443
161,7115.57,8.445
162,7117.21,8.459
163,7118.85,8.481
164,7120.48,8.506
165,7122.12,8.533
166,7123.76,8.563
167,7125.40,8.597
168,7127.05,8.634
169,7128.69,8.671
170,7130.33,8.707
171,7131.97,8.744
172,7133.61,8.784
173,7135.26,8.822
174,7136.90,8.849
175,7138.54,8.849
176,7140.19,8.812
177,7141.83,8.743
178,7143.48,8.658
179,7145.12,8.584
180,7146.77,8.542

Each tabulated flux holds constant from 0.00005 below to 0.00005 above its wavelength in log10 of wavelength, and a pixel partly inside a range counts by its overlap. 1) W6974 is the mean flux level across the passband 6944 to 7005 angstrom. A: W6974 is 9.06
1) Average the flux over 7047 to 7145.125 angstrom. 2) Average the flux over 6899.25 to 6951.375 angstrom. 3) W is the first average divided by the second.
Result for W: 0.93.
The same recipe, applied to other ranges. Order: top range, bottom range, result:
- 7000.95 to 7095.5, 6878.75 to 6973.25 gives 0.96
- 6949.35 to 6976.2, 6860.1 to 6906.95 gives 0.97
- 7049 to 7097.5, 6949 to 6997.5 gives 0.97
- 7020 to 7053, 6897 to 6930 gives 0.97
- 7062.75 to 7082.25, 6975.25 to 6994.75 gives 0.95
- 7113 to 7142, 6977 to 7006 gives 0.95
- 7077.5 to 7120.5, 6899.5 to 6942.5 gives 0.93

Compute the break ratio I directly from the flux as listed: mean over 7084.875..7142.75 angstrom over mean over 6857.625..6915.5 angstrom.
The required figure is 0.94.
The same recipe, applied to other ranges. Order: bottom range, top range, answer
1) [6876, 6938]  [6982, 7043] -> 0.96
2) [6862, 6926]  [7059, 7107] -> 0.94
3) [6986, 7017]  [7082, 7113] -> 0.97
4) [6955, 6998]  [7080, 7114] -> 0.97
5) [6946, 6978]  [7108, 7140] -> 0.95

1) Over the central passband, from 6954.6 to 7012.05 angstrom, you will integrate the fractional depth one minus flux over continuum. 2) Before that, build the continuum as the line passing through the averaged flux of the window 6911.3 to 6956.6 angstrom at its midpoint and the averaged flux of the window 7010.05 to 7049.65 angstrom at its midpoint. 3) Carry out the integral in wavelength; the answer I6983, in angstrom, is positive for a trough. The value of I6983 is 0.4 angstrom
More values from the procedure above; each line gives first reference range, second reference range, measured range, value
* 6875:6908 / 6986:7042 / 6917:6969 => 0.0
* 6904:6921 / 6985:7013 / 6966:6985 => 0.2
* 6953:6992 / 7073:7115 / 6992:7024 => -0.2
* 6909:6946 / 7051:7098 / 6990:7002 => -0.1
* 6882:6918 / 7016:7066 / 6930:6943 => -0.4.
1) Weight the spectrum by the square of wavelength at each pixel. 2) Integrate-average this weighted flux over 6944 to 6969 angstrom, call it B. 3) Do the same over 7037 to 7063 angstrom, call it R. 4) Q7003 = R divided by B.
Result 1.0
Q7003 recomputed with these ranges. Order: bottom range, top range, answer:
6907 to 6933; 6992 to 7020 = 0.99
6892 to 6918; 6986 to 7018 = 1.00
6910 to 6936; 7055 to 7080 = 0.96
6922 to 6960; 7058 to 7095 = 0.98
